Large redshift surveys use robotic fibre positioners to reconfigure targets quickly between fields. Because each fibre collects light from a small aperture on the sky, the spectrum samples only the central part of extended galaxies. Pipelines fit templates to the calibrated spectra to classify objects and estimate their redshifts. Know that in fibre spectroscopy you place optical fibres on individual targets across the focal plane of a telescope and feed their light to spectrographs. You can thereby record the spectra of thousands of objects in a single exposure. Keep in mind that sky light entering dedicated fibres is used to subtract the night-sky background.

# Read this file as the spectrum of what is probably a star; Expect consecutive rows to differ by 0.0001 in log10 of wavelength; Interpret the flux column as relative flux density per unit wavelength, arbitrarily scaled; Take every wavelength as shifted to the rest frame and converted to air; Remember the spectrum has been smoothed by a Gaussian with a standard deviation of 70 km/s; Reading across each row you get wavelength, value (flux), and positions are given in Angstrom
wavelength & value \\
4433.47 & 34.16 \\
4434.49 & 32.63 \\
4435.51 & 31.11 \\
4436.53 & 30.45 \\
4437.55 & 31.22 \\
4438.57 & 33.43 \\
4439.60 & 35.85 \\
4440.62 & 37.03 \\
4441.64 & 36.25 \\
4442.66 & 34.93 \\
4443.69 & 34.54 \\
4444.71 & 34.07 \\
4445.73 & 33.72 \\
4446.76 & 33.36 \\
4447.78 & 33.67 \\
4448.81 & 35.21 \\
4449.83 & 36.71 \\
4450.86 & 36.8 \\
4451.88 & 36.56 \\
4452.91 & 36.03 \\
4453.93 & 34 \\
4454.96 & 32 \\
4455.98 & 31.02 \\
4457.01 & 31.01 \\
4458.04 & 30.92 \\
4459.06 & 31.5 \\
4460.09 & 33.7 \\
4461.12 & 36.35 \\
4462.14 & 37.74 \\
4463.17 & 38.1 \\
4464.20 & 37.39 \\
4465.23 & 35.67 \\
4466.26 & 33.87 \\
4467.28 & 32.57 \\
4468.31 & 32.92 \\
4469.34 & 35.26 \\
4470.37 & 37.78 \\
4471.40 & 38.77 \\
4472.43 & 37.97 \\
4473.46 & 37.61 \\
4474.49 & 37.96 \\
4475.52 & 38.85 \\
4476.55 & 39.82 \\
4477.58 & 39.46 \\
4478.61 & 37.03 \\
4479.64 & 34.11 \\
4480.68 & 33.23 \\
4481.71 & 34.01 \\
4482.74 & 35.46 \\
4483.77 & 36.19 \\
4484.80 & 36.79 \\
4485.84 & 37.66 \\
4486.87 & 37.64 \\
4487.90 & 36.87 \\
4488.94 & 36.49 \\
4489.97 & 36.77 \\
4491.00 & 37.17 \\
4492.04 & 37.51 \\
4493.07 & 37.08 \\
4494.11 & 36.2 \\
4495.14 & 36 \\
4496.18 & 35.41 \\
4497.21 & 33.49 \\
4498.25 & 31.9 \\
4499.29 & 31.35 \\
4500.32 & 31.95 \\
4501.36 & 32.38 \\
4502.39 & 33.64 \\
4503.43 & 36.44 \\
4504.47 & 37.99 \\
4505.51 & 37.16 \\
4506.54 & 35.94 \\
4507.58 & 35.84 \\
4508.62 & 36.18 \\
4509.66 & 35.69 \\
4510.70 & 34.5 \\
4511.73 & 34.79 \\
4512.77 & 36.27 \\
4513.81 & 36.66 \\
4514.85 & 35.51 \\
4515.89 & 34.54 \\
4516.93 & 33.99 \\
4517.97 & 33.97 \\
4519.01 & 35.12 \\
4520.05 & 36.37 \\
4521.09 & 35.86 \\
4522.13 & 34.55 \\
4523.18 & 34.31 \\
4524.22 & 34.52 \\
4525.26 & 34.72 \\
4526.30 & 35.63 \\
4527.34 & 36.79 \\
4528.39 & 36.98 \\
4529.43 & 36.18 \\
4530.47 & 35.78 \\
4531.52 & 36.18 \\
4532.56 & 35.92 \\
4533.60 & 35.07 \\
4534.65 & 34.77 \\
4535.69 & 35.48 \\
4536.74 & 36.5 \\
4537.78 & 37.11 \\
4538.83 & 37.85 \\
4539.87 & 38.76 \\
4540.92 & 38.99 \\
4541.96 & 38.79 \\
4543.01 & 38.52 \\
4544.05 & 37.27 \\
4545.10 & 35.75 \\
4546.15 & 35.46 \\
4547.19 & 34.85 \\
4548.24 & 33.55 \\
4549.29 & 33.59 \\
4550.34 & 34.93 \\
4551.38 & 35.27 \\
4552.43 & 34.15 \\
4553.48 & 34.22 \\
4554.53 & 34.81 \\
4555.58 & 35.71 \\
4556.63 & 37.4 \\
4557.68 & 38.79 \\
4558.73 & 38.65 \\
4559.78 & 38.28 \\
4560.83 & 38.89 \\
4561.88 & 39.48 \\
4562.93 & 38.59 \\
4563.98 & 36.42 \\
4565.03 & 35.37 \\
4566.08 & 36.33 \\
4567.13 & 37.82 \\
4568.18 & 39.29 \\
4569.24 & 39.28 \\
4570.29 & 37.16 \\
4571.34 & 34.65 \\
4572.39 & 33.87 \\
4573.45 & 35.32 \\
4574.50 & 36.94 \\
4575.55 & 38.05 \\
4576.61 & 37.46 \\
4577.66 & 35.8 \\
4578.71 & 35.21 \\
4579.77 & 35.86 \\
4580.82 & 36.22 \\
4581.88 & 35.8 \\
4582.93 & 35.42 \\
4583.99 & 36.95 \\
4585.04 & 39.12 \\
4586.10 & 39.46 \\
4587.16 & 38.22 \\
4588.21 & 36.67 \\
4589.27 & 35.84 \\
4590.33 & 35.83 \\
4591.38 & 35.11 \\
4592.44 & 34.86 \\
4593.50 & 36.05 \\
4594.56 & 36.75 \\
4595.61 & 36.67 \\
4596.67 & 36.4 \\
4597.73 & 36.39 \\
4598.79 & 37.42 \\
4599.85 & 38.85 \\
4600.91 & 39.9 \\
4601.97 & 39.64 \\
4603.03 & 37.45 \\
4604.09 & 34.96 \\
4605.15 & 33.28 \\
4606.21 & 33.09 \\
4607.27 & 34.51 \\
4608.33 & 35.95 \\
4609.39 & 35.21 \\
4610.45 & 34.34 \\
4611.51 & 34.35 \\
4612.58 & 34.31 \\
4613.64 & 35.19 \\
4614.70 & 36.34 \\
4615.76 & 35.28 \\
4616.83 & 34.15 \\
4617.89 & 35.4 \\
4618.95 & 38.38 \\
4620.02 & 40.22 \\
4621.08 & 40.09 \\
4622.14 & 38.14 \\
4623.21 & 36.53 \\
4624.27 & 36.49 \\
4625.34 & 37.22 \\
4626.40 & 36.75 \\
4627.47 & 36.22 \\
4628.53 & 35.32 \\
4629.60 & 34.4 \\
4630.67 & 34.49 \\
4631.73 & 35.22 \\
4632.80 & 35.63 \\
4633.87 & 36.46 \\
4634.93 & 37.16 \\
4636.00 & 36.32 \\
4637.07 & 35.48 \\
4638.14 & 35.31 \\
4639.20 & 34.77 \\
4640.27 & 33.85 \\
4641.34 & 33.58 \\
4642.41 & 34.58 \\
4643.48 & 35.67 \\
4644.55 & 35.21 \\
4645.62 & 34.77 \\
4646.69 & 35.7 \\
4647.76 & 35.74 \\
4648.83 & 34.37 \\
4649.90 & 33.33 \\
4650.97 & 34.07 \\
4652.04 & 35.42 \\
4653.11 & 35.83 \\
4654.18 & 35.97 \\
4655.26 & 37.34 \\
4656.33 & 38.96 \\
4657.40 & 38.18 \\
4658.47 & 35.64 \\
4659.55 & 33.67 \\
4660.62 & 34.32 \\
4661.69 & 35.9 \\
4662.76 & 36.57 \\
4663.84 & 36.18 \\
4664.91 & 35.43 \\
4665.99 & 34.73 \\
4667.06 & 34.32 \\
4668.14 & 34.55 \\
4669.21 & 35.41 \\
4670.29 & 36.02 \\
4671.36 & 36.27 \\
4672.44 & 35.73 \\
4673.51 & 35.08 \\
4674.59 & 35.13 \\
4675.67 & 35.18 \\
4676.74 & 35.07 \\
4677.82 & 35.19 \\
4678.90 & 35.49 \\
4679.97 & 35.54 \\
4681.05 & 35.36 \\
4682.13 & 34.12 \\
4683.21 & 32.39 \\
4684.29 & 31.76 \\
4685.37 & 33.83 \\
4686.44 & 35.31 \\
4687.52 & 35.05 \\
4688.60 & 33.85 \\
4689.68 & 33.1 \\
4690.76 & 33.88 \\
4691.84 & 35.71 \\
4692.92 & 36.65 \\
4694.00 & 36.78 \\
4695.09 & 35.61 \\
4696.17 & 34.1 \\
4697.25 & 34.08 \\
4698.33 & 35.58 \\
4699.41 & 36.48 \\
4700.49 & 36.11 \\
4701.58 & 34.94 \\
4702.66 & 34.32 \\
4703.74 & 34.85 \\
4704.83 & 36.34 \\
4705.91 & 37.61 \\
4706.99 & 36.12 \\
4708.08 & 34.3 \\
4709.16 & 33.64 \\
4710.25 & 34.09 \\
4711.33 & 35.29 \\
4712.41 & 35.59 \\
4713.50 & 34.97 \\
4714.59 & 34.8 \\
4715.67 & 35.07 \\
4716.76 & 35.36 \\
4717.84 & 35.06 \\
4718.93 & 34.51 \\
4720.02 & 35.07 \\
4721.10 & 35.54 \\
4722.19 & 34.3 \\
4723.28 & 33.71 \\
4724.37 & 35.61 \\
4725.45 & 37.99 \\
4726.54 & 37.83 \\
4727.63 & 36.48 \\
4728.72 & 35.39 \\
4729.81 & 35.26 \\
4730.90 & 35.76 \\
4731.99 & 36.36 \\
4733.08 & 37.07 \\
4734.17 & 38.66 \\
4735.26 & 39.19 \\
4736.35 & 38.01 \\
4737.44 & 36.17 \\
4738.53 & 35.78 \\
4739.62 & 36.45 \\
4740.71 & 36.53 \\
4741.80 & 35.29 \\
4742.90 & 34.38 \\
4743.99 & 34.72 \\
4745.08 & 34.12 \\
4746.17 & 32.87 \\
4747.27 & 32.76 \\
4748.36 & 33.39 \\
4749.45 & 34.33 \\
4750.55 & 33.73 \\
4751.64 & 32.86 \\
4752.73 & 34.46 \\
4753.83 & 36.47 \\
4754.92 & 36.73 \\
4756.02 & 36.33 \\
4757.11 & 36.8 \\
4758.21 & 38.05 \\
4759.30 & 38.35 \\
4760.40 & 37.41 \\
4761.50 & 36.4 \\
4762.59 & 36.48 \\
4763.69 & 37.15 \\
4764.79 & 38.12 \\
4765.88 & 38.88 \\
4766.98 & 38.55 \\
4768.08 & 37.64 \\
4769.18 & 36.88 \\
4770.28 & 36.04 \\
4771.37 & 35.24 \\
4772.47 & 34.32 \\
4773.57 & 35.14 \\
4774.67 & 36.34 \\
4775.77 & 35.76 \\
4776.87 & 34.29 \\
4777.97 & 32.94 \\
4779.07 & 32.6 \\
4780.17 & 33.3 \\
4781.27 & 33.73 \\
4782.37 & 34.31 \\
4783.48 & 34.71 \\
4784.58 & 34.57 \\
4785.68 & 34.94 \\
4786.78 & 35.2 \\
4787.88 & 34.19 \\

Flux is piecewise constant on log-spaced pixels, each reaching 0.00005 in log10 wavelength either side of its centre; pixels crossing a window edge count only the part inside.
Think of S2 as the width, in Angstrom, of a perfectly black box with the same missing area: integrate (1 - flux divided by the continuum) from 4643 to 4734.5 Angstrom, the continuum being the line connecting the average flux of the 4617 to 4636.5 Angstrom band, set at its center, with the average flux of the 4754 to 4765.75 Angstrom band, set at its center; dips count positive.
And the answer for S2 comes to 4.0 Angstrom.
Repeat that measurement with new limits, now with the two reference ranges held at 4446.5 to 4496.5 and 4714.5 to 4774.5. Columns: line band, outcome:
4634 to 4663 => 0.33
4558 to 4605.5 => -1.47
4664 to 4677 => 0.23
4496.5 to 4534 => 0.72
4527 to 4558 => -0.29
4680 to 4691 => 0.60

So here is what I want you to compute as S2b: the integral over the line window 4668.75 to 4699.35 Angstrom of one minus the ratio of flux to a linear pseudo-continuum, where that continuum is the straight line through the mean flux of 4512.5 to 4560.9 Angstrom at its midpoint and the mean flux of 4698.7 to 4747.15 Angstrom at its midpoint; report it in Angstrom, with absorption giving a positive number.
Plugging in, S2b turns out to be 0.7 Angstrom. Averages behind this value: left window 36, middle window 34.9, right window 35.6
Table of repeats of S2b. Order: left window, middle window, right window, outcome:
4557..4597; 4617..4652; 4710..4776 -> 0.72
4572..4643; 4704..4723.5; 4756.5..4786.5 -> 0.48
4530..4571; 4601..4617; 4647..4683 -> 0.31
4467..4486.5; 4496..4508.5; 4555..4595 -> 0.74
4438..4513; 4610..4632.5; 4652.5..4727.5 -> -0.51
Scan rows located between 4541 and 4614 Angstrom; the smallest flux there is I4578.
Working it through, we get 33.09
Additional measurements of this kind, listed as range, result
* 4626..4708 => 31.76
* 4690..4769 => 32.76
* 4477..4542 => 31.35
